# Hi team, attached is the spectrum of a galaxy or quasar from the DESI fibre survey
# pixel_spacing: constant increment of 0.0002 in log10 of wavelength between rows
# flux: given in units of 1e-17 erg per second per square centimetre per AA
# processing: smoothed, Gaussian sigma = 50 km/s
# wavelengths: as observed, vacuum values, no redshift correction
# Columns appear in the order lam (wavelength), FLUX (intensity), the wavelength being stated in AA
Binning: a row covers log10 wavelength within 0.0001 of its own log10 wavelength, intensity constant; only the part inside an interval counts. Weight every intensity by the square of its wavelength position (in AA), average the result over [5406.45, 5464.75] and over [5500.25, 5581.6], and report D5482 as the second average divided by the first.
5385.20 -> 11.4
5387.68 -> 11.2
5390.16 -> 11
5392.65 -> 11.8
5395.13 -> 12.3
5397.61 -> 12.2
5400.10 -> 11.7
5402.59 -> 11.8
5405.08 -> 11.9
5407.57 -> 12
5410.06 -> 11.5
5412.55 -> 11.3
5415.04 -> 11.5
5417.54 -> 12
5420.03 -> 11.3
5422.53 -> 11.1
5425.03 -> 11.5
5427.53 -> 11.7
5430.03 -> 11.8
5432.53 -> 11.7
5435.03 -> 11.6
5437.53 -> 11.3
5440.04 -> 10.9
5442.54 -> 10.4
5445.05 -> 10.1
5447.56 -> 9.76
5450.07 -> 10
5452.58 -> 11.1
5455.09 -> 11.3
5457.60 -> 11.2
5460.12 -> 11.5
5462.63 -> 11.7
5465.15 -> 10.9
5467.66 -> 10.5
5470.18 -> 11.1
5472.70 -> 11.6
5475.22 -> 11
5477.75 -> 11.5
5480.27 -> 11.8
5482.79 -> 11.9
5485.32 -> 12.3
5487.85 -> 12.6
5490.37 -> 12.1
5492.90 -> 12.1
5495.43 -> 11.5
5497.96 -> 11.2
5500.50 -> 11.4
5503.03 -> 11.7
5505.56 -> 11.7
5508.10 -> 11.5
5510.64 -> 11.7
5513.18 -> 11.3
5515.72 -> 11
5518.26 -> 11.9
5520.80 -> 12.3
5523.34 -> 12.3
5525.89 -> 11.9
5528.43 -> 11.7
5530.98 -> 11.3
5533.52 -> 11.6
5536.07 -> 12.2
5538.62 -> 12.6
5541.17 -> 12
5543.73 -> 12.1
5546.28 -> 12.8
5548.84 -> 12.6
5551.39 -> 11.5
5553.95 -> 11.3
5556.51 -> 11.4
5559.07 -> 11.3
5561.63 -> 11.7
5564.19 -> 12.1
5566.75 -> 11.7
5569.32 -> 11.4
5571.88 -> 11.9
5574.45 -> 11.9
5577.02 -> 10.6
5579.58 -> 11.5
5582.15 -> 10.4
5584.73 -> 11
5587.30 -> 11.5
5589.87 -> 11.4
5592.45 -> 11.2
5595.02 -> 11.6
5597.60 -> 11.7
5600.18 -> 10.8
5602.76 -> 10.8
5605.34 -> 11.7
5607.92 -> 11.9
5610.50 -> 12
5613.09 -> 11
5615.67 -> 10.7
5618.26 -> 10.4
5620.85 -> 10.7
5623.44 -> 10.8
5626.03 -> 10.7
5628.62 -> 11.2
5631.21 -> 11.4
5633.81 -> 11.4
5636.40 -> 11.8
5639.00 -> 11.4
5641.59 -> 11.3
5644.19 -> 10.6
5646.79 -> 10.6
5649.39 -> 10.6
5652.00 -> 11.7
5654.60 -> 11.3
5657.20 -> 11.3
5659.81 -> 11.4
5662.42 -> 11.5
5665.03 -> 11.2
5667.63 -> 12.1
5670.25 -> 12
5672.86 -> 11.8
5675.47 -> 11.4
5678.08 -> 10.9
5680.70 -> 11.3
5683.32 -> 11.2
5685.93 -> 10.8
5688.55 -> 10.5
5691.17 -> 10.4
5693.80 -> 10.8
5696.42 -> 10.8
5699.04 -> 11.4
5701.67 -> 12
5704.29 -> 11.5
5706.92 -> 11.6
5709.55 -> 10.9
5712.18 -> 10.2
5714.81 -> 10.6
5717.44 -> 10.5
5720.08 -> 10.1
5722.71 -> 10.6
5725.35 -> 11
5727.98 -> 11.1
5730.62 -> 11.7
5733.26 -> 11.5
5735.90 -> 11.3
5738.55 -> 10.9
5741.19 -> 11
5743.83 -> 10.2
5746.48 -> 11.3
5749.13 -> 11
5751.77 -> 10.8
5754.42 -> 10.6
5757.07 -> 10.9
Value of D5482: 1.09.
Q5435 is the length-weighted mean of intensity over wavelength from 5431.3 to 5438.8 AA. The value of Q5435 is 11.5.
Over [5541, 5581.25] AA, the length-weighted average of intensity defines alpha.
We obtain 11.7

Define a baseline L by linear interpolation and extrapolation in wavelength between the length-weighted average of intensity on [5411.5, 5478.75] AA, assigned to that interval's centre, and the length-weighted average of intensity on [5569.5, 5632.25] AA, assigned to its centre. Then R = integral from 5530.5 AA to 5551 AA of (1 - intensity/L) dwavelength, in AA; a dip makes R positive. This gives -1.78 AA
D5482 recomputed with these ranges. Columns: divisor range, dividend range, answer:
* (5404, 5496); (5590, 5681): 1.06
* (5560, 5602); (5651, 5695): 1.02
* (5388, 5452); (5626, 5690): 1.08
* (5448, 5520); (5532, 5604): 1.04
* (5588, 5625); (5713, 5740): 1.02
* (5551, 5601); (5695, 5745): 1.02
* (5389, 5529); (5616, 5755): 1.05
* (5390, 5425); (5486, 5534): 1.04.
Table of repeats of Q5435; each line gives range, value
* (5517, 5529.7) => 12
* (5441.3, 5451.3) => 10.1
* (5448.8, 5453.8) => 10.5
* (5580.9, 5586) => 10.7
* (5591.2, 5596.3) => 11.4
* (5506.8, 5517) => 11.4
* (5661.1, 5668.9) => 11.6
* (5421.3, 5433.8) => 11.6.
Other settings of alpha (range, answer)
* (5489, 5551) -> 11.9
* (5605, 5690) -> 11.2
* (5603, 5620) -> 11.2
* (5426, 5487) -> 11.2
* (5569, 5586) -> 11.2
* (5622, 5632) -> 11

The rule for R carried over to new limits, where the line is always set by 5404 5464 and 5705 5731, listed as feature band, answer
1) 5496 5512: -0.6 AA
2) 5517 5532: -1.1 AA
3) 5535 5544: -0.9 AA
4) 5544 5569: -1.7 AA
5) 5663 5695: -1.0 AA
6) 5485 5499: -1.0 AA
